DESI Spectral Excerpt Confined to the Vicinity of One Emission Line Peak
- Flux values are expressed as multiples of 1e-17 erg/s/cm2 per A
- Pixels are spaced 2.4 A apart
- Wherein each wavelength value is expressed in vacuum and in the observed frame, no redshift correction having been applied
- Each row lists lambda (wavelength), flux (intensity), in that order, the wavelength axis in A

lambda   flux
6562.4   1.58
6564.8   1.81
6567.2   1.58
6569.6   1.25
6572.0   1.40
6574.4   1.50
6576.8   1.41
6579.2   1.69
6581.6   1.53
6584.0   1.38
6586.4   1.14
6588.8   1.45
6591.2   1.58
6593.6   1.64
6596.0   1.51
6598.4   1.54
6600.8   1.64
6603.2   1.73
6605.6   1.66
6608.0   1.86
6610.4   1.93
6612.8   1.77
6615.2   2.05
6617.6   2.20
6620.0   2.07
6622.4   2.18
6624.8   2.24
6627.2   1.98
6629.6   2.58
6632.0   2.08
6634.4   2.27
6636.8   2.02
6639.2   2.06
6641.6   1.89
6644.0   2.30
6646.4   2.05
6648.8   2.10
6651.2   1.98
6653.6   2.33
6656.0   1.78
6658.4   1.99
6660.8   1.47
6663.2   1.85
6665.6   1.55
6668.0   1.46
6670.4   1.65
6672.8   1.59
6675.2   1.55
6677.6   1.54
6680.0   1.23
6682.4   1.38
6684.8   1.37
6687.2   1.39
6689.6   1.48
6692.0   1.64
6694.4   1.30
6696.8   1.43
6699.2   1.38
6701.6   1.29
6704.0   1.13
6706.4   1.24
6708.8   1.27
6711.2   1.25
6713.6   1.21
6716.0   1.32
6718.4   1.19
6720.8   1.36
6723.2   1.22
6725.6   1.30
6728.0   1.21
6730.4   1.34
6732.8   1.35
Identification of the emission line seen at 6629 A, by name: Mg II 2798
